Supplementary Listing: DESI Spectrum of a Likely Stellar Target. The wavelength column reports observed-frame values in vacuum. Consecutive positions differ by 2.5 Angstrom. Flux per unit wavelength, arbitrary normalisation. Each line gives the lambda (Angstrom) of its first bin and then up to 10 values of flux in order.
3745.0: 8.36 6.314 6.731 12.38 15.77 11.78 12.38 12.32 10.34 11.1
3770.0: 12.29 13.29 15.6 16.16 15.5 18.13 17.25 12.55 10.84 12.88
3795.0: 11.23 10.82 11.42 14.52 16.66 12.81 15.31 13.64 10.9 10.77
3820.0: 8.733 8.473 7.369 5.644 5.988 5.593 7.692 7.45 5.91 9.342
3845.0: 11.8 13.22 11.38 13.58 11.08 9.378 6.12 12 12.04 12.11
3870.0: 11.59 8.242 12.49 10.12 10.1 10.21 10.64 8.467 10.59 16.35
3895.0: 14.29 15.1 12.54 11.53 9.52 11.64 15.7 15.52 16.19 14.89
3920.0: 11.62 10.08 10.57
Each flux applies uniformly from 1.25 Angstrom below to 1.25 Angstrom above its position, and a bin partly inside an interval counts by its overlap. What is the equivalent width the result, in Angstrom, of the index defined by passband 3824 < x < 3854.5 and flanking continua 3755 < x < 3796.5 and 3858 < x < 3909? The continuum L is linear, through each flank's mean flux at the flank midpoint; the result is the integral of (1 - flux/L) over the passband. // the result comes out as 8.3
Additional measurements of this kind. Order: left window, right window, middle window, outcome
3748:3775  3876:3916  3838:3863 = 4.02 Angstrom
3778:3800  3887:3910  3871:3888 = 3.46 Angstrom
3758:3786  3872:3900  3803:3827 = 2.89 Angstrom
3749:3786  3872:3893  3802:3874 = 8.98 Angstrom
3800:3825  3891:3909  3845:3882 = 4.84 Angstrom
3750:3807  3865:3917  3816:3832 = 6.31 Angstrom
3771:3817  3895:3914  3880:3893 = 2.39 Angstrom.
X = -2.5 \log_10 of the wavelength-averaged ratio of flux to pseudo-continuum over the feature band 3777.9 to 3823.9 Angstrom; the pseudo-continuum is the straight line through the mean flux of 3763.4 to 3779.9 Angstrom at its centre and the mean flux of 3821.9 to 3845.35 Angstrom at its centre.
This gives -0.23 mag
